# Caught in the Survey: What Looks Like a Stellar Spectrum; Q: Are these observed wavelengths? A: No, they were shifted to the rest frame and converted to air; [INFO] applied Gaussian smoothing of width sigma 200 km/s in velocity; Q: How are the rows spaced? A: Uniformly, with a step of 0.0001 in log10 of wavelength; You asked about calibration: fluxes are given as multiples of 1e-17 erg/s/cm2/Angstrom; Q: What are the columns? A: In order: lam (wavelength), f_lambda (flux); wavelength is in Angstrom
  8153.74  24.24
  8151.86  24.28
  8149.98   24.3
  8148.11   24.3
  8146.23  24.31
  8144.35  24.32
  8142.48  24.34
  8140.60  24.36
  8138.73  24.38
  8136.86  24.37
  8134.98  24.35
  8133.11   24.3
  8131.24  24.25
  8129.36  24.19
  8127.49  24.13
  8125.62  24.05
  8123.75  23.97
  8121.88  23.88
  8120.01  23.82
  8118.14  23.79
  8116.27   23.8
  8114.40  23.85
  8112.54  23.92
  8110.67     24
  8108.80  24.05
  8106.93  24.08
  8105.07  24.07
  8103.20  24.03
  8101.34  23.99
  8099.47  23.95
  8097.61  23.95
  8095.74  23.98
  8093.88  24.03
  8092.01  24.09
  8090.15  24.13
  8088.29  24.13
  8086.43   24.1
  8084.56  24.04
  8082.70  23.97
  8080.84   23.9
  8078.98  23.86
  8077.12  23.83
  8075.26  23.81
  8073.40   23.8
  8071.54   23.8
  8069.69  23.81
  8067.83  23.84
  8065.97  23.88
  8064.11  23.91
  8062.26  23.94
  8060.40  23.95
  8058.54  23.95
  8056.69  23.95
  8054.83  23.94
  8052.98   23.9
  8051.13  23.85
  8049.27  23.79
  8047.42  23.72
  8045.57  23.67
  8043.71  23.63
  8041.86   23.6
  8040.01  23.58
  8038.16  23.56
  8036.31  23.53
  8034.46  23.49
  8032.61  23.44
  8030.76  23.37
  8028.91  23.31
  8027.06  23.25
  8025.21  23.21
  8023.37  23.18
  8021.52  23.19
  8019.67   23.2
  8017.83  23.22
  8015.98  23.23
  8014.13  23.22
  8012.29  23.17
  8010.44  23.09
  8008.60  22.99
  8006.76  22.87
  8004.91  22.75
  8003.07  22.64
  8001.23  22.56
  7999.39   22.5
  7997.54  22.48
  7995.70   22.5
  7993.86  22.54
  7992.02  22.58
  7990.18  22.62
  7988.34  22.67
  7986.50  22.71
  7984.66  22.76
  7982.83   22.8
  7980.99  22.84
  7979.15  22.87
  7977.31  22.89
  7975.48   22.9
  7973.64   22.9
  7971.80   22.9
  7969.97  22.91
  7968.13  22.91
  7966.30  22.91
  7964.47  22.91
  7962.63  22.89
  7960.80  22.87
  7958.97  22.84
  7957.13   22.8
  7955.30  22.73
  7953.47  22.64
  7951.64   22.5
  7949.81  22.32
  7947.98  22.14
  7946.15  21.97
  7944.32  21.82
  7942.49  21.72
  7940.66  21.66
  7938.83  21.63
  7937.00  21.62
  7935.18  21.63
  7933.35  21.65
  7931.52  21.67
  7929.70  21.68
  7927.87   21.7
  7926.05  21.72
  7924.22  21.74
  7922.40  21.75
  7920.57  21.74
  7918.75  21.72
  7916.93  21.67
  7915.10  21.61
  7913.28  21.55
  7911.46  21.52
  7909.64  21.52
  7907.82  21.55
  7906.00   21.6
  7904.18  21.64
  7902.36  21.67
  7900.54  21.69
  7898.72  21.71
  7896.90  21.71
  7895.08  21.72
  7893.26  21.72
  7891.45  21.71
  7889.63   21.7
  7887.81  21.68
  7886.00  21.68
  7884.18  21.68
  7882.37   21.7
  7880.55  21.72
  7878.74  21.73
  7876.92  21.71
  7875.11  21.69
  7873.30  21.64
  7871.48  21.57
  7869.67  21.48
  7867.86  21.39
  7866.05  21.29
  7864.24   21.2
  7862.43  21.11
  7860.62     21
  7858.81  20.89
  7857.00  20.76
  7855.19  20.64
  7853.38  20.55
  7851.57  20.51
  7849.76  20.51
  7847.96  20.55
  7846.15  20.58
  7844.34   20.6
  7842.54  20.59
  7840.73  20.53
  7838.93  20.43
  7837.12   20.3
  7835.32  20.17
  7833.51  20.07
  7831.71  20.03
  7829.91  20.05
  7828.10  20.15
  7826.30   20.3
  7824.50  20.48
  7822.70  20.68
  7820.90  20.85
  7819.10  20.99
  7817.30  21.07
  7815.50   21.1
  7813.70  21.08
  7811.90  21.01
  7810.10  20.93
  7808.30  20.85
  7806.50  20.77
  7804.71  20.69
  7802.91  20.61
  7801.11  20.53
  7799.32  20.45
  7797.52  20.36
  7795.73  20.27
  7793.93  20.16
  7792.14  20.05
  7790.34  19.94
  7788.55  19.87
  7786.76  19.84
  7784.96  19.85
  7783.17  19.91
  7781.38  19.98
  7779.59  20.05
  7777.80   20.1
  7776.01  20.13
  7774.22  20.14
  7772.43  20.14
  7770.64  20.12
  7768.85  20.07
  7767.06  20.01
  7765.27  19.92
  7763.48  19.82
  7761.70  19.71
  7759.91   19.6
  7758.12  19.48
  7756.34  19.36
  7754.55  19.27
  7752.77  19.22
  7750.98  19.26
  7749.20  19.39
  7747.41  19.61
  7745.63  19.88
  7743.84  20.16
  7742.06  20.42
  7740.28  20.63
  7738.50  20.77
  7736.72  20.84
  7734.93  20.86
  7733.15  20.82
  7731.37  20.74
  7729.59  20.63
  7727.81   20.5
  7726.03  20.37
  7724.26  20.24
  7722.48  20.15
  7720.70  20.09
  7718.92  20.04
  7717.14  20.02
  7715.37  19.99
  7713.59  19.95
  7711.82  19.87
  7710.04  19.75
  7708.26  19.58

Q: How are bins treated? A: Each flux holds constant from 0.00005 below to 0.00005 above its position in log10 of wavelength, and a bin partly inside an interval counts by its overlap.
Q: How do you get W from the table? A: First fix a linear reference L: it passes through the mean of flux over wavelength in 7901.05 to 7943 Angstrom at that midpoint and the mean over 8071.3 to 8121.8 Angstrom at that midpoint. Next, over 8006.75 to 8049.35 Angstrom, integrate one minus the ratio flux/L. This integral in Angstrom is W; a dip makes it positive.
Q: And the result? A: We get -0.6 Angstrom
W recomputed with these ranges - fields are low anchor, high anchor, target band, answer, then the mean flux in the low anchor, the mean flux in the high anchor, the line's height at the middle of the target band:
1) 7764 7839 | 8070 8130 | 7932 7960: 0.0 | 20.3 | 24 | 22.1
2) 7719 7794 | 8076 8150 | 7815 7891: 0.7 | 20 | 24.1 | 21.1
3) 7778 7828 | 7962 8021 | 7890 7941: 0.5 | 20.5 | 22.8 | 21.9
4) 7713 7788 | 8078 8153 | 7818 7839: 0.5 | 20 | 24.1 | 20.9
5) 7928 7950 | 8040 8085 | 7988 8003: 0.1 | 21.8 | 23.8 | 22.7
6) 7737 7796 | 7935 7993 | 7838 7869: 0.4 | 19.9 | 22.5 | 21.1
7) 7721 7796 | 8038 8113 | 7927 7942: 0.4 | 20.1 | 23.9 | 22.2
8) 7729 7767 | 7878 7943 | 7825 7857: 0.9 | 20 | 21.7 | 21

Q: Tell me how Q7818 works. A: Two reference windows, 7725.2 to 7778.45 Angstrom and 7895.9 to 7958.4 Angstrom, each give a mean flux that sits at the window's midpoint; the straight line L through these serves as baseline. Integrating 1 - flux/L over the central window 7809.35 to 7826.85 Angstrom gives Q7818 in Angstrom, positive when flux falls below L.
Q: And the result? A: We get -0.11 Angstrom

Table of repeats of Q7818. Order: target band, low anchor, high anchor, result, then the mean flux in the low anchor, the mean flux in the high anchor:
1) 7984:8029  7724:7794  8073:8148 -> 0.0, 20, 24.1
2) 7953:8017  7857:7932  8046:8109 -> -0.2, 21.6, 23.9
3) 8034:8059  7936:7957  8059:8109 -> -0.3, 22.1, 24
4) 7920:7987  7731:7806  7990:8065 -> 0.1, 20.1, 23.3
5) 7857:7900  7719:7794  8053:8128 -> -0.1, 20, 23.9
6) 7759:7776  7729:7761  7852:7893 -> 0.3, 20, 21.4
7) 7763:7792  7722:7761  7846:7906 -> 0.6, 20.1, 21.4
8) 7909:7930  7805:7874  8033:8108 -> 0.2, 20.8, 23.9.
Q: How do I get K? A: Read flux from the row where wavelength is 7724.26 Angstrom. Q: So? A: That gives 20.24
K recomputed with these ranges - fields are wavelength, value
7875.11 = 21.69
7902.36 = 21.67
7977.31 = 22.89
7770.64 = 20.12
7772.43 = 20.14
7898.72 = 21.71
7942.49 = 21.72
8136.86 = 24.37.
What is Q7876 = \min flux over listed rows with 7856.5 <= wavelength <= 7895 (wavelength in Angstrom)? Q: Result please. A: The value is 20.76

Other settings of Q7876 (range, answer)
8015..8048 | 23.18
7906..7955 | 21.52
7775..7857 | 19.84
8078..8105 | 23.86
